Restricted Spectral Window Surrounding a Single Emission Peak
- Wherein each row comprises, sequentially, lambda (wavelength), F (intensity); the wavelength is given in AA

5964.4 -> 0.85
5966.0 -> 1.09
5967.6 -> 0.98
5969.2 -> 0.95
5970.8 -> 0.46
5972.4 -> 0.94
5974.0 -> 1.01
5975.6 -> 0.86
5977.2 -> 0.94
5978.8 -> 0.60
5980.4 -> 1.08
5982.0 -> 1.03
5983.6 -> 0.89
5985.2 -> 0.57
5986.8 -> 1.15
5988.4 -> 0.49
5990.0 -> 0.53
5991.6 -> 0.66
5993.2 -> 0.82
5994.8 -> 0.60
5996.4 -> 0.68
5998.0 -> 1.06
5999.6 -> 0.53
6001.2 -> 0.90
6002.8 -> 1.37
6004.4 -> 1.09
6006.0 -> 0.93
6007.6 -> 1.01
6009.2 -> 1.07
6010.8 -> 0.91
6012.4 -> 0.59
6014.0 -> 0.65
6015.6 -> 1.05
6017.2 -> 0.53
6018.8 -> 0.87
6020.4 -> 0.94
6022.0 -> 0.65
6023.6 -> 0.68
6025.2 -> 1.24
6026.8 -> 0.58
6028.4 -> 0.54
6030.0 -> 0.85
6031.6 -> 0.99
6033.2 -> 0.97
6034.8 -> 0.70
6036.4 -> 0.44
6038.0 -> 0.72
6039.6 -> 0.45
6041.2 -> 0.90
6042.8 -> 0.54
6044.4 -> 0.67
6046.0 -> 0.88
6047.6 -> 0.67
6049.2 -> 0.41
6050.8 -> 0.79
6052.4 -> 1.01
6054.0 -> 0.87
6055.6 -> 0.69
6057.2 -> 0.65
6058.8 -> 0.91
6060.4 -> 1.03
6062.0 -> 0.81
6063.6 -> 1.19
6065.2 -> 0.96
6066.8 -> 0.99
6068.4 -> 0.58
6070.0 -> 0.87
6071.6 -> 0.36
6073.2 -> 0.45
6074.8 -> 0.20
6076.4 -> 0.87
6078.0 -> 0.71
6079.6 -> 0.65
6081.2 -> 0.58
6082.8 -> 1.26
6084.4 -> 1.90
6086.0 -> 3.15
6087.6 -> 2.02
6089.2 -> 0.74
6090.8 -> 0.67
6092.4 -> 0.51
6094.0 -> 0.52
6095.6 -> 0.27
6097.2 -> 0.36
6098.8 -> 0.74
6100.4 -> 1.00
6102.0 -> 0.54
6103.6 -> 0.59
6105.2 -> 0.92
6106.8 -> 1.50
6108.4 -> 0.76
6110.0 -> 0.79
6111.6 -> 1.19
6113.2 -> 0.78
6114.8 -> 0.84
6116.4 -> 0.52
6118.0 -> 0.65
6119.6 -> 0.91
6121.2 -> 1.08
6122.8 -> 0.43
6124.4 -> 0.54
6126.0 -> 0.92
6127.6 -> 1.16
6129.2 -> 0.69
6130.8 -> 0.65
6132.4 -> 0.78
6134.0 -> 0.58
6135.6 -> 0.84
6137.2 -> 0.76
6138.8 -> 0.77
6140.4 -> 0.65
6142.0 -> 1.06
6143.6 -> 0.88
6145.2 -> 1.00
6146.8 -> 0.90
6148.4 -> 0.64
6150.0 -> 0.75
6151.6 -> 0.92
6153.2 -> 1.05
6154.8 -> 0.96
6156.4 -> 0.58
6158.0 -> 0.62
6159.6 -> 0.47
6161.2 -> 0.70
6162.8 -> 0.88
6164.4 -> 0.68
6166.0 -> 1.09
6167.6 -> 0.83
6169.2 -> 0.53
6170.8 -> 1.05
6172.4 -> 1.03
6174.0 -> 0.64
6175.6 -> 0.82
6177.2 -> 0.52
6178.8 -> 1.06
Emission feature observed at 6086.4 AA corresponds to H-beta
